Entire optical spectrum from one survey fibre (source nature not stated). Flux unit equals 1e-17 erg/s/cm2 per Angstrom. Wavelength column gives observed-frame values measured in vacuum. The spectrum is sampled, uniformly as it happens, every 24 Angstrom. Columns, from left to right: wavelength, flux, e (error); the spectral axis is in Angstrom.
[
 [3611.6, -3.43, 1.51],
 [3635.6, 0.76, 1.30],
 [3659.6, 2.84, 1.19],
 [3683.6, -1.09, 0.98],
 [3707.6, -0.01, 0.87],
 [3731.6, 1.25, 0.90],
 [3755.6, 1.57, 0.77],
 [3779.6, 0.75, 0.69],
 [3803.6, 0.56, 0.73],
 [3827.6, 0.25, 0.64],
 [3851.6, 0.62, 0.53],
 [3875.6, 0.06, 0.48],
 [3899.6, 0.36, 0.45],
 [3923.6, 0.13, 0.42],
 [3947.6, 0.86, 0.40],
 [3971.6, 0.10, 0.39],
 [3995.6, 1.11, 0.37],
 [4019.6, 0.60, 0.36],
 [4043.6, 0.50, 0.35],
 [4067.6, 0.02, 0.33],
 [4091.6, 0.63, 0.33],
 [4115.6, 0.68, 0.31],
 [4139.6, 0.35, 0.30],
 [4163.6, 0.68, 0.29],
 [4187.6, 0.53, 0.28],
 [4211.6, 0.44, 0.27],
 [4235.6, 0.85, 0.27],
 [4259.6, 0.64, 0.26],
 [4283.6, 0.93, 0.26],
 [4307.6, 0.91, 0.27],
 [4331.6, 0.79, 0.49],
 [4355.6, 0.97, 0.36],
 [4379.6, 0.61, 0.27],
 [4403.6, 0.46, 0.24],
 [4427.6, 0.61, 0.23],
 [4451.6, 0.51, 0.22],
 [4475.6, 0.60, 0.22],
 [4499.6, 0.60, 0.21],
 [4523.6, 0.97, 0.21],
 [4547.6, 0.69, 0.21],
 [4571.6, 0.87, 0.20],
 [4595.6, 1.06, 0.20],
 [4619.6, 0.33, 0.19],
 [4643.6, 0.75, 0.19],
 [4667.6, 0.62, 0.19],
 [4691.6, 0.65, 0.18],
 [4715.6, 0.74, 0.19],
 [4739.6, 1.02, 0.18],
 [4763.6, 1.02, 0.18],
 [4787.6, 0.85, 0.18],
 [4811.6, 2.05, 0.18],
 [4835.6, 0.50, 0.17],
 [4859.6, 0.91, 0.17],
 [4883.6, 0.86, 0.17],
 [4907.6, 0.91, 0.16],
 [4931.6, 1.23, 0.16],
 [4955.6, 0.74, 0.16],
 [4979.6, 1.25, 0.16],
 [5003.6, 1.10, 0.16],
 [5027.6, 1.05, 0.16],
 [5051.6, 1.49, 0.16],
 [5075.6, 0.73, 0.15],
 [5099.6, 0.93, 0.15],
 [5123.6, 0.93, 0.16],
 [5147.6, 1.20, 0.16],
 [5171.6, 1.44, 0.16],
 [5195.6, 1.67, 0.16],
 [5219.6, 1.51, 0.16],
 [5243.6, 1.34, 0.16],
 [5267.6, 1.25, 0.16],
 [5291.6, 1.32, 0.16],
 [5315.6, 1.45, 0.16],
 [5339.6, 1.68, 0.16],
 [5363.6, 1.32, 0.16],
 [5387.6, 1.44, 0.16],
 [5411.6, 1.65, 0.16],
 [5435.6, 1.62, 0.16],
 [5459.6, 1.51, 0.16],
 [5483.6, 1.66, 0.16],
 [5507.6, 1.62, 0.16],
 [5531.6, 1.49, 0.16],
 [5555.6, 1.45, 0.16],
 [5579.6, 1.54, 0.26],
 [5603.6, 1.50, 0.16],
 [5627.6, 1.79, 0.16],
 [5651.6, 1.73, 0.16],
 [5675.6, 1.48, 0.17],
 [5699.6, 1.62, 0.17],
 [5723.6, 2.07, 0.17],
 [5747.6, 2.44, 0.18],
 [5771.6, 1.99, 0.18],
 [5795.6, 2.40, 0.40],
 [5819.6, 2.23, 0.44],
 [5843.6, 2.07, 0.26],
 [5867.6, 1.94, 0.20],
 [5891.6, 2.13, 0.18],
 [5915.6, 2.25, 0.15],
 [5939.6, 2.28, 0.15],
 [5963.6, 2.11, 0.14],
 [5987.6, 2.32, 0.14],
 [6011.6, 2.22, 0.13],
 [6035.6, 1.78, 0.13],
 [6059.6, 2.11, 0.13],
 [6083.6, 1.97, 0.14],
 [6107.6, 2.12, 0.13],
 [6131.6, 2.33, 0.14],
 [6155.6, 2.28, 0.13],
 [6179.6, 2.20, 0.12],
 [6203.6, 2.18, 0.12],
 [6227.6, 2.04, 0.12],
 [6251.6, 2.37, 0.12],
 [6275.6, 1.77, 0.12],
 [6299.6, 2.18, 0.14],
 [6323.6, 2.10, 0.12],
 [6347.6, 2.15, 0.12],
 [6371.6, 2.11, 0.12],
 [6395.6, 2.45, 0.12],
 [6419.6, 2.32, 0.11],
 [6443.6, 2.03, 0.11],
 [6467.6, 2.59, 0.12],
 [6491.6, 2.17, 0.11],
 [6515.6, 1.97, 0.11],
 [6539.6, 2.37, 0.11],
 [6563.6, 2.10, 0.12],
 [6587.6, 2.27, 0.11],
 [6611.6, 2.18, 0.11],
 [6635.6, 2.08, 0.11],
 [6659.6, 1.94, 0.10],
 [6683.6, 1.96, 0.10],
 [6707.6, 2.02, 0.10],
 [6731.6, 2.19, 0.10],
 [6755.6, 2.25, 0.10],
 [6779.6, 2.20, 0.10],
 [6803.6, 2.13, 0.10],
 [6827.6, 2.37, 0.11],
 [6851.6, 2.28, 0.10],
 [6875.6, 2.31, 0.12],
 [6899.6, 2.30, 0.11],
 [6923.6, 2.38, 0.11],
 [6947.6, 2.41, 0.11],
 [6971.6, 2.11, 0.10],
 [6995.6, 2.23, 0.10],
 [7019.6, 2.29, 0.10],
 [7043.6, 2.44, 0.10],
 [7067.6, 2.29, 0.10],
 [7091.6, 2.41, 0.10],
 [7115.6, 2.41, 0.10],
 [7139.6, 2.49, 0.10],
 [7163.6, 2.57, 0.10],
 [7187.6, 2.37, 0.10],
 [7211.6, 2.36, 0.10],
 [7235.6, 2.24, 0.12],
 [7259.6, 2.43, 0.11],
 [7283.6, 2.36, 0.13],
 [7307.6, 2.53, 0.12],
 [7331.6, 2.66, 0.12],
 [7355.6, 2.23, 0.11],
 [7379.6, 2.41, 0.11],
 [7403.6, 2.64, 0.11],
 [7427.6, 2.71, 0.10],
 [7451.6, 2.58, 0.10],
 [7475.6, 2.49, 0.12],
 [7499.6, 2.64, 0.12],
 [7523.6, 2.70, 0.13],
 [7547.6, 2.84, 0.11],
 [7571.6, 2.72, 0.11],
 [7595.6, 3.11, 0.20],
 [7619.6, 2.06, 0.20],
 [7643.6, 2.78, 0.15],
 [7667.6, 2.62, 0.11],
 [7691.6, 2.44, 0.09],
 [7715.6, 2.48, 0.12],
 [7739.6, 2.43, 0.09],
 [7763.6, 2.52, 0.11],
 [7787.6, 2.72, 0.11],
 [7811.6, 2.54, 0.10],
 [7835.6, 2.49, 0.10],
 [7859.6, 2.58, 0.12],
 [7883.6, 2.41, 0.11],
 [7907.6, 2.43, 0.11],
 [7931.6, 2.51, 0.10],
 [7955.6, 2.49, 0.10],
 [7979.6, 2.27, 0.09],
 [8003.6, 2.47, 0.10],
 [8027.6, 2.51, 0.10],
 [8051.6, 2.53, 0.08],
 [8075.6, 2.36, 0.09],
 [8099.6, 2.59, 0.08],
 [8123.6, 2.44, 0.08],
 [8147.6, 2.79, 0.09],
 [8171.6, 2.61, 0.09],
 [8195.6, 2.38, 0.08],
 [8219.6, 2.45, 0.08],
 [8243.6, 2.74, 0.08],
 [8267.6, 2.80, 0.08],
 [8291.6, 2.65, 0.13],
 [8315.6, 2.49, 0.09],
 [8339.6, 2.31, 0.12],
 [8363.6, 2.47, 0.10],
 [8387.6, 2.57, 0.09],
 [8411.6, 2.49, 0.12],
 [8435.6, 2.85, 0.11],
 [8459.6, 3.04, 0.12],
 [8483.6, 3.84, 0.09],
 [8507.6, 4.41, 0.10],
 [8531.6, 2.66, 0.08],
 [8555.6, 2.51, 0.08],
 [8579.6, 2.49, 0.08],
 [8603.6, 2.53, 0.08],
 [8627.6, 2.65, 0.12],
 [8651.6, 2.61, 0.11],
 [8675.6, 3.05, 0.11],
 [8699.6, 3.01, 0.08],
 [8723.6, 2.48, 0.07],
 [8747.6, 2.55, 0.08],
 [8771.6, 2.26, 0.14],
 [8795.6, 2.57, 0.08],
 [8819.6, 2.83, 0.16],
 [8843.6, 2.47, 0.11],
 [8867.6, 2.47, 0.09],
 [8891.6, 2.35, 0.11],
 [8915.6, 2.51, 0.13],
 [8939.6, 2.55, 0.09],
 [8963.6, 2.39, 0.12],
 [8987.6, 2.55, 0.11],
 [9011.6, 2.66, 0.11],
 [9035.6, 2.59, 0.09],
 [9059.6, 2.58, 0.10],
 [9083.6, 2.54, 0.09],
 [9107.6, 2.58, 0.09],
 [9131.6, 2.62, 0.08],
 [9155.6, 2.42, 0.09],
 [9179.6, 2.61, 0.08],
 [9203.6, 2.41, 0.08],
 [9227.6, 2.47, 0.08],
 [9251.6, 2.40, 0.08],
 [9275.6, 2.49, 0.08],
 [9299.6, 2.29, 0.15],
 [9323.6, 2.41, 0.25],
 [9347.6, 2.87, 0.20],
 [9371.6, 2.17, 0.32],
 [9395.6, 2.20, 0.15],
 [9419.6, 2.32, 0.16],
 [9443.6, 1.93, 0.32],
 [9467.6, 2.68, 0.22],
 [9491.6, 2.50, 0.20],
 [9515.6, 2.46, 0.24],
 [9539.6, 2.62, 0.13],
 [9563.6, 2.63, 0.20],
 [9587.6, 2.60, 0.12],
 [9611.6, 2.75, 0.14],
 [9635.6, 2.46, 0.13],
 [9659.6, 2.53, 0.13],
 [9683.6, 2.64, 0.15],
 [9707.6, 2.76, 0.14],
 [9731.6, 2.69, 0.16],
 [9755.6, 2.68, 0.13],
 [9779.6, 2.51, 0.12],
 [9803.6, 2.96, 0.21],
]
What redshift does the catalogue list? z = 0.292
